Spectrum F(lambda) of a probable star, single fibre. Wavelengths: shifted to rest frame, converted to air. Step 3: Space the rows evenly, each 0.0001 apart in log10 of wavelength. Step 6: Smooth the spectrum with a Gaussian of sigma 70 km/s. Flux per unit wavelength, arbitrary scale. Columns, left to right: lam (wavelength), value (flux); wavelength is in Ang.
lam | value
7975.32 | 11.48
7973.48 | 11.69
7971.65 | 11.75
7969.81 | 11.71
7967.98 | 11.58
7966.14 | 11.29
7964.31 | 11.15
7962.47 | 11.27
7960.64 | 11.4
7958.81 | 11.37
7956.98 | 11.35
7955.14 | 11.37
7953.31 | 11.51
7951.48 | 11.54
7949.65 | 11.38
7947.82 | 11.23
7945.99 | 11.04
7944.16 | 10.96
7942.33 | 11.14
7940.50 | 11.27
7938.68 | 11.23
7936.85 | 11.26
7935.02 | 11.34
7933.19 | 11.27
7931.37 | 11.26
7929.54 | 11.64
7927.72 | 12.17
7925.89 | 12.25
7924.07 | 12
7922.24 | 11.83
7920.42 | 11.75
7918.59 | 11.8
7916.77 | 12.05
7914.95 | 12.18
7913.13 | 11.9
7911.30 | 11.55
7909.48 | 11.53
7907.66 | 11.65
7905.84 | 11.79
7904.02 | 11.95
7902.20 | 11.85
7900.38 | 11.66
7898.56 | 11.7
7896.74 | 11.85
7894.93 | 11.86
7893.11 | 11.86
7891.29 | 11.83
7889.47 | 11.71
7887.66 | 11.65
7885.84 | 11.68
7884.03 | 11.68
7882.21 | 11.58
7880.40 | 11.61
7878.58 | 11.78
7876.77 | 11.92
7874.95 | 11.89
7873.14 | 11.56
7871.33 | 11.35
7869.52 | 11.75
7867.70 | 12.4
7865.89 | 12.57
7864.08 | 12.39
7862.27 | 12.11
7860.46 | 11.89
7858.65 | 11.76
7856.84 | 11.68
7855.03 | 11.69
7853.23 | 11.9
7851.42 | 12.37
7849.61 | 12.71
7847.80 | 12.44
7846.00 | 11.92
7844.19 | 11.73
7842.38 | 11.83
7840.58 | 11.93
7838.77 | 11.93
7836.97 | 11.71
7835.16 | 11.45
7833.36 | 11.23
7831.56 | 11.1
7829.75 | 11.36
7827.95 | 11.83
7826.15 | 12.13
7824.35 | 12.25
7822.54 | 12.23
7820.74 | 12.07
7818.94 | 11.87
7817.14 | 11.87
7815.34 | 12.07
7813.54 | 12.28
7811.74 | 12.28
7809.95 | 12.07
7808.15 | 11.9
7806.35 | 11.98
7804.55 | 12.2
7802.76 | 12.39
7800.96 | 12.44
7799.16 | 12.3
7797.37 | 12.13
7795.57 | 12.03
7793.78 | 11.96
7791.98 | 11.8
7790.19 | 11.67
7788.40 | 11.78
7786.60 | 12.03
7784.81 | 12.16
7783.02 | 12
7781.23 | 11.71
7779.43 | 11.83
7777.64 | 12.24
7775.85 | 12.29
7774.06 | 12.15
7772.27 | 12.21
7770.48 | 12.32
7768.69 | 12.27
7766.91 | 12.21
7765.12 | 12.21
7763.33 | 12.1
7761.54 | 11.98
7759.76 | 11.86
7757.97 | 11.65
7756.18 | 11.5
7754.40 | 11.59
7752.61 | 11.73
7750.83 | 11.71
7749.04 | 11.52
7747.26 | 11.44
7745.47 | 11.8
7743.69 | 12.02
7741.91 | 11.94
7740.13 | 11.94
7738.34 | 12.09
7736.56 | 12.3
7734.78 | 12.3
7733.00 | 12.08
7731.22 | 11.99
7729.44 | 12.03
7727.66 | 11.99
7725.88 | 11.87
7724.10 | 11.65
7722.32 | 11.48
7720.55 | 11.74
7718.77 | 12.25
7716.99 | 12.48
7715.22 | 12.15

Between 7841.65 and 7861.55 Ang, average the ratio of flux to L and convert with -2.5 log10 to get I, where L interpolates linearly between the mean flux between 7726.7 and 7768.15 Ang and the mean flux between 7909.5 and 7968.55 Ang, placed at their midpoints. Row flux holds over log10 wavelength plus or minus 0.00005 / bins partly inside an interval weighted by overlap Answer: -0.03 mag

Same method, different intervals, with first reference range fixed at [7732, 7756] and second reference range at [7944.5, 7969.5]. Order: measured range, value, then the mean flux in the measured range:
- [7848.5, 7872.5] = -0.04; 12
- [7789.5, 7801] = -0.03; 12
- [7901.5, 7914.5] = -0.03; 11.8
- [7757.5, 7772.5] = -0.03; 12.1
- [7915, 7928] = -0.05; 12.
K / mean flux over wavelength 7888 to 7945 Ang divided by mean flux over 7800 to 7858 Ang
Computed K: 1.0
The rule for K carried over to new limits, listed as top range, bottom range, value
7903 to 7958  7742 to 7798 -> 0.97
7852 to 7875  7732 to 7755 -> 1.00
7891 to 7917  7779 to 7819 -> 0.98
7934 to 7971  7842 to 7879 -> 0.94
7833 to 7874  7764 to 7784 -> 0.98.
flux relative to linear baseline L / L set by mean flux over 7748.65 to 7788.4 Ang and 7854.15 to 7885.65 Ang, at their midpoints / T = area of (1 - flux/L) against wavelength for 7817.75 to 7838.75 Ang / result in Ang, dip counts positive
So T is 0.3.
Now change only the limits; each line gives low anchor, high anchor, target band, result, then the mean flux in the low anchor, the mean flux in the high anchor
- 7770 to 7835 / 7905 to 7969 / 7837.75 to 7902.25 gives -0.7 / 12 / 11.5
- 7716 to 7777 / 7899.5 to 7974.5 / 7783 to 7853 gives -1.0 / 12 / 11.6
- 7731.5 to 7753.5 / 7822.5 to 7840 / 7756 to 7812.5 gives -1.2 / 11.9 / 11.7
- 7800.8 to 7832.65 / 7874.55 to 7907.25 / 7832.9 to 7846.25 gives 0.2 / 12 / 11.8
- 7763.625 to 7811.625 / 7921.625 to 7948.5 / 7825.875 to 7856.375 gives 0.1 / 12.1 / 11.5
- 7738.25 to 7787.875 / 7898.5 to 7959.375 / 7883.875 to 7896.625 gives -0.1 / 11.9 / 11.6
